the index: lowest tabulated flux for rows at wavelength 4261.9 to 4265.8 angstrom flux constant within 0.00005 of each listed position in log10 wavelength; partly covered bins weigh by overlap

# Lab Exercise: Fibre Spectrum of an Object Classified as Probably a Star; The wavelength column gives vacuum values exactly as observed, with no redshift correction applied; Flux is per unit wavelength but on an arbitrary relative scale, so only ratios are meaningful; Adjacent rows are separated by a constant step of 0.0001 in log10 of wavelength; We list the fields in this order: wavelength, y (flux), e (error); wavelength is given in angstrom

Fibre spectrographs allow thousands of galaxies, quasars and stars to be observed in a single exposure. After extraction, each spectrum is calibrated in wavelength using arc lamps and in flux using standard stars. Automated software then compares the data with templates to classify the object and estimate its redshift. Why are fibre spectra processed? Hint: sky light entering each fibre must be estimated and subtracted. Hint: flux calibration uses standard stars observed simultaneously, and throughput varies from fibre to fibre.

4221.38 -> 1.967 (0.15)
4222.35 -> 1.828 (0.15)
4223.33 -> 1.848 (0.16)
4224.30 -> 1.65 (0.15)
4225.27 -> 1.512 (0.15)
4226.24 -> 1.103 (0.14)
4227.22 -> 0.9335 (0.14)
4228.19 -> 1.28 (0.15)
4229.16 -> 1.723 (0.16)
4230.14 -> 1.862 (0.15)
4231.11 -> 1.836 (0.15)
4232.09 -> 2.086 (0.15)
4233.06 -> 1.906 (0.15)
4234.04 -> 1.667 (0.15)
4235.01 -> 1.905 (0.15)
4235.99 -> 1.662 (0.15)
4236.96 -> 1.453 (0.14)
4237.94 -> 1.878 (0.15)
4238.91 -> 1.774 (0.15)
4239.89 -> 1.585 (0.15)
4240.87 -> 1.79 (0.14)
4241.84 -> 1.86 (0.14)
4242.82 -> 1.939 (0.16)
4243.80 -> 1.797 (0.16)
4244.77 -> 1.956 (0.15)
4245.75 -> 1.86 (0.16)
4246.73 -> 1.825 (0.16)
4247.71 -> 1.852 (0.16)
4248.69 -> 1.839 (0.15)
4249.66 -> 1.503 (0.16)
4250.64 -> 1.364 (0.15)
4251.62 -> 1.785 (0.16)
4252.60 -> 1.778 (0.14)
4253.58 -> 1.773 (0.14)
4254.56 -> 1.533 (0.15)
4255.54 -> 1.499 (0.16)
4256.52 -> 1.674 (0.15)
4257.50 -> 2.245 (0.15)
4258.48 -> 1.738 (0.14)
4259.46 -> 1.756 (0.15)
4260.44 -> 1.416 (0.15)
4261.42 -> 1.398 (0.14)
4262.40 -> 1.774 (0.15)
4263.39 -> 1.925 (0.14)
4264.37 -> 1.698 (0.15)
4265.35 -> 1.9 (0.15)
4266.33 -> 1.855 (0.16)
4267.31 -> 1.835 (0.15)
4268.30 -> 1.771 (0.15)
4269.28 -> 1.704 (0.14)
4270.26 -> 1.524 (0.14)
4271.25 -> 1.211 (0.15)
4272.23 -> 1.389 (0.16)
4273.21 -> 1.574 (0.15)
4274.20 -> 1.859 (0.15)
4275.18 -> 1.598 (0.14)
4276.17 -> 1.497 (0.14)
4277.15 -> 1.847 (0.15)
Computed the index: 1.698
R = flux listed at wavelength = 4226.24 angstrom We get 1.103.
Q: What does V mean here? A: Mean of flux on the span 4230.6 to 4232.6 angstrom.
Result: 1.96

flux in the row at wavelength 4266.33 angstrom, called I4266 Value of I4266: 1.855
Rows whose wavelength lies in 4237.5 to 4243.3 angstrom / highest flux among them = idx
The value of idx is 1.939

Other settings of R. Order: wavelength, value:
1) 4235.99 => 1.662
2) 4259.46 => 1.756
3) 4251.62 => 1.785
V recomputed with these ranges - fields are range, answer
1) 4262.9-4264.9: 1.82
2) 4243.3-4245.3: 1.88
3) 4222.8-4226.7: 1.53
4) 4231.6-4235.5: 1.89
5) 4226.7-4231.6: 1.52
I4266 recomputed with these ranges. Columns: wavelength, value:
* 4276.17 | 1.497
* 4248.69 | 1.839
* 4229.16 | 1.723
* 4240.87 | 1.79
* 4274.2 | 1.859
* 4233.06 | 1.906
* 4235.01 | 1.905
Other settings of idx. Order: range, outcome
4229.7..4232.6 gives 2.086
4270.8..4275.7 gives 1.859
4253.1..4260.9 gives 2.245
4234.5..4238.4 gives 1.905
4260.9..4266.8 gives 1.925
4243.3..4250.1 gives 1.956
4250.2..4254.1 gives 1.785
